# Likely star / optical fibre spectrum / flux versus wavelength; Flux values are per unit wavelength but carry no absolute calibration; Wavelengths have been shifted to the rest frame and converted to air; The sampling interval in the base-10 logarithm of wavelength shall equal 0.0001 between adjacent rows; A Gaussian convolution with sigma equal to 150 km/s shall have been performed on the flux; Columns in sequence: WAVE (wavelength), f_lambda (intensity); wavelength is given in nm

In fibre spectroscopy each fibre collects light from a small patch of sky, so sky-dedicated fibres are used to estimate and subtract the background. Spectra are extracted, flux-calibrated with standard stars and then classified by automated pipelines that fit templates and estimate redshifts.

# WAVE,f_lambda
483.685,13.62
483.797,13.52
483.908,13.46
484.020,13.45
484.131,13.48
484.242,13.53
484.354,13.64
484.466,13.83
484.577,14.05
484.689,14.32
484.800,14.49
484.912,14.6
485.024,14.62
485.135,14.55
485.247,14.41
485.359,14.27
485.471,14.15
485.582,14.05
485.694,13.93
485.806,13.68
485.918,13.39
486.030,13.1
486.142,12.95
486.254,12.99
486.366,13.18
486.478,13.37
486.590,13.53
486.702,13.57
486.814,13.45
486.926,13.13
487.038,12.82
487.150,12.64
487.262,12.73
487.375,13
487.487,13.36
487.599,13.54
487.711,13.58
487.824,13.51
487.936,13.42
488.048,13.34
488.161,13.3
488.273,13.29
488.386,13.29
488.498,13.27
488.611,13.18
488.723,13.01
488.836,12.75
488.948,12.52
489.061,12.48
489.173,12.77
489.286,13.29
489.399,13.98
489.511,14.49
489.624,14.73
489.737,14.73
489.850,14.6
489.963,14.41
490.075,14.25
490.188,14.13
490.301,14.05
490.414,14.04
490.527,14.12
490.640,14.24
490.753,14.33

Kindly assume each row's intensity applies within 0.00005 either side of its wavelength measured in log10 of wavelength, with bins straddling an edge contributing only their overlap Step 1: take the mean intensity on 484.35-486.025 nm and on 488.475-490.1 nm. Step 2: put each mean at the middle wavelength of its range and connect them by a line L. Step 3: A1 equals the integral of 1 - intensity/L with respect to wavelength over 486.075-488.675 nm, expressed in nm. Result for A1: 0.116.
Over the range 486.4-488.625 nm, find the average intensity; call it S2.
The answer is 13.3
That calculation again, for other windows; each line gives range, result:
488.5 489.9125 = 13.5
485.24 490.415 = 13.5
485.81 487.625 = 13.2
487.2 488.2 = 13.3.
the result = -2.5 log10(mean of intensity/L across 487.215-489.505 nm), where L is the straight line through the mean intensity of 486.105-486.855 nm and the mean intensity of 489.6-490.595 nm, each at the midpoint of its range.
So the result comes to 0.049 mag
